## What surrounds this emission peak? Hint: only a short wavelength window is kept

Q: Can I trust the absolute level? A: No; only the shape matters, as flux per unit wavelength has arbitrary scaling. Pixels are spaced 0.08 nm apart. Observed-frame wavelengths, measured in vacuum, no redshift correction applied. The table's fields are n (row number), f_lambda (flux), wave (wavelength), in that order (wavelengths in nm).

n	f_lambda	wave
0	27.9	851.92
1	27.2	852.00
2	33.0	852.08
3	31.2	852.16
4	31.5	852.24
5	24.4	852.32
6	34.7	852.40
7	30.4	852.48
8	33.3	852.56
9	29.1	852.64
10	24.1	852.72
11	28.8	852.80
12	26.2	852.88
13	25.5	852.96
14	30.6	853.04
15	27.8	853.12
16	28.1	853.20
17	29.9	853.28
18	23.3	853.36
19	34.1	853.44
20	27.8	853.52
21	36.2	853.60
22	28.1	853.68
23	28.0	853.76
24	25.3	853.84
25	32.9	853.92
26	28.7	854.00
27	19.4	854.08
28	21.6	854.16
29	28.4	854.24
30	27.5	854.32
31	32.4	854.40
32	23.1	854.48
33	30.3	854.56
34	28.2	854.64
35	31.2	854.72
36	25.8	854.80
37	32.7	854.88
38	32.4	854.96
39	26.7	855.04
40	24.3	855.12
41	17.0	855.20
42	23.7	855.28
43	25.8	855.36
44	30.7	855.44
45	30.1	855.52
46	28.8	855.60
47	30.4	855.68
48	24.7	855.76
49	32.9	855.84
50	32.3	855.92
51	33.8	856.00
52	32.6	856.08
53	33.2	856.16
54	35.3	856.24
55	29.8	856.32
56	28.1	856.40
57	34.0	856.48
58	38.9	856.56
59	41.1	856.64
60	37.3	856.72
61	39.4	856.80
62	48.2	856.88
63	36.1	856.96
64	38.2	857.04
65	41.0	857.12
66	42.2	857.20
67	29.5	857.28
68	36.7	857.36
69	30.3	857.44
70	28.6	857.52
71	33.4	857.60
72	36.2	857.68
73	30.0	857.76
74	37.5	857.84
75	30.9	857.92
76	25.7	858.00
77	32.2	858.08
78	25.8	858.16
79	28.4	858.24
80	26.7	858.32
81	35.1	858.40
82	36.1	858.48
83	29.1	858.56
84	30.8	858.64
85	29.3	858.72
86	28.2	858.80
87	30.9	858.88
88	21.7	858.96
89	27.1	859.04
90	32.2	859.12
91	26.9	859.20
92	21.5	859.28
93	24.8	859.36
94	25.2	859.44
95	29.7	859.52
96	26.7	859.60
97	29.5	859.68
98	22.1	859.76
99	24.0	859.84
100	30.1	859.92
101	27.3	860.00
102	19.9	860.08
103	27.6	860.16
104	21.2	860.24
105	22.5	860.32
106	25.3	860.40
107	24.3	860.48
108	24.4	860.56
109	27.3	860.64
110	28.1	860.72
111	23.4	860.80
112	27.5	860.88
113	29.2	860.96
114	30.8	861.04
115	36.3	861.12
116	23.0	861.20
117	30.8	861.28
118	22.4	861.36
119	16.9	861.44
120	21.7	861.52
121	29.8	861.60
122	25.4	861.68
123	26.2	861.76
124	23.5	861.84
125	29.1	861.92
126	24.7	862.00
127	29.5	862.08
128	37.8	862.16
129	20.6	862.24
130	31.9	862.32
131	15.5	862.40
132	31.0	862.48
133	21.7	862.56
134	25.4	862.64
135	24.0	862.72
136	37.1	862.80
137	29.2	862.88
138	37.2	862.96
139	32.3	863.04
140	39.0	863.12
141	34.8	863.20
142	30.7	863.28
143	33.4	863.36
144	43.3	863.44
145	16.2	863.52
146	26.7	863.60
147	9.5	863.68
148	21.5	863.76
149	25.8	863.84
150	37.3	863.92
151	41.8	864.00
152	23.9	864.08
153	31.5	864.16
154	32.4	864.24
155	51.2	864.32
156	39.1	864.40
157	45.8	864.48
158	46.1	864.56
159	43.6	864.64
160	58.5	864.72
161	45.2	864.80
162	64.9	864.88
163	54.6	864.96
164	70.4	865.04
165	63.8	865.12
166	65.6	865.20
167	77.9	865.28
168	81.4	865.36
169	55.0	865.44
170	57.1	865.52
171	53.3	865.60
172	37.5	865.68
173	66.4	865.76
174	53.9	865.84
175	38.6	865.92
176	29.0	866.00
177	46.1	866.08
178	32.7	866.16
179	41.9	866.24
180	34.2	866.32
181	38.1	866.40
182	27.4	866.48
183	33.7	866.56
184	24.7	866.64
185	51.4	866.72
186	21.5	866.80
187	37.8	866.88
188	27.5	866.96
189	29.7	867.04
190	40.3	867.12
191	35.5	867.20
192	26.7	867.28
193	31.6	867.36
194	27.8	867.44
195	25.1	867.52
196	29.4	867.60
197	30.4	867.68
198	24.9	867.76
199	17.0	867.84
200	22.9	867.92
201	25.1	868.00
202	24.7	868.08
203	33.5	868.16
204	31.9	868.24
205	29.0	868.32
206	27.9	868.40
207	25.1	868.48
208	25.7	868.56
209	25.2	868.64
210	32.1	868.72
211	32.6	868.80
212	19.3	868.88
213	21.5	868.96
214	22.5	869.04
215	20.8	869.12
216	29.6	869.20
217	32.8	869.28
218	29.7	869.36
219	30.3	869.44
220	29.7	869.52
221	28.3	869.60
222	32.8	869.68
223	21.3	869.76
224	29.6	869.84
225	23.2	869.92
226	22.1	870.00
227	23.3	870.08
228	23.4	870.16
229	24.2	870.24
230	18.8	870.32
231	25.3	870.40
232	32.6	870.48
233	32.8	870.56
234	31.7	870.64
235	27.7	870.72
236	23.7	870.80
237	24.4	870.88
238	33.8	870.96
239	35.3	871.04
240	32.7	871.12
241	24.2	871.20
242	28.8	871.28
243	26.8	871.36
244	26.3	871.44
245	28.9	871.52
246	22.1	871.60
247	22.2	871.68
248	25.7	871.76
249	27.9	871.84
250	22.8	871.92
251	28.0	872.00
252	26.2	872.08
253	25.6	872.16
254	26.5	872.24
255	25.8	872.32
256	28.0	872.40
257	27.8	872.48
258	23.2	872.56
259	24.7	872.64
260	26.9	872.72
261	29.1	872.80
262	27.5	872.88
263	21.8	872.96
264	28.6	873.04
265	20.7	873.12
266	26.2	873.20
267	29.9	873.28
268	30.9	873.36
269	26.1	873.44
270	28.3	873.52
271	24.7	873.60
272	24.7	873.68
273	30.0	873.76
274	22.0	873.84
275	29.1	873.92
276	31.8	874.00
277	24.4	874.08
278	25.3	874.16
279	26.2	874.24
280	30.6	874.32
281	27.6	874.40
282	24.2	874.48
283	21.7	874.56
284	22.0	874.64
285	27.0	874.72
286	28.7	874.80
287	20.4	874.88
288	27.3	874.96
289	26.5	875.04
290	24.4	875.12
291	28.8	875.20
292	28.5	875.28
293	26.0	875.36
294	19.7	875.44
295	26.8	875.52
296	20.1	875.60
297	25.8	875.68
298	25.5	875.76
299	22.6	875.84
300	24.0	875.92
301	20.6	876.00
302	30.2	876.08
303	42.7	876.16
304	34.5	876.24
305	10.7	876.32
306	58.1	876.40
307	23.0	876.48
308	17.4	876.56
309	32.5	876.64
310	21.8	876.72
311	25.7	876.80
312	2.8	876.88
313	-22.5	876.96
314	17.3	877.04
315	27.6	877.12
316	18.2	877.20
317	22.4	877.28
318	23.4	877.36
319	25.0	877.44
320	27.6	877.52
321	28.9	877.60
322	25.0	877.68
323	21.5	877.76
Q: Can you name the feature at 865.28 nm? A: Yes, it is [O III]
